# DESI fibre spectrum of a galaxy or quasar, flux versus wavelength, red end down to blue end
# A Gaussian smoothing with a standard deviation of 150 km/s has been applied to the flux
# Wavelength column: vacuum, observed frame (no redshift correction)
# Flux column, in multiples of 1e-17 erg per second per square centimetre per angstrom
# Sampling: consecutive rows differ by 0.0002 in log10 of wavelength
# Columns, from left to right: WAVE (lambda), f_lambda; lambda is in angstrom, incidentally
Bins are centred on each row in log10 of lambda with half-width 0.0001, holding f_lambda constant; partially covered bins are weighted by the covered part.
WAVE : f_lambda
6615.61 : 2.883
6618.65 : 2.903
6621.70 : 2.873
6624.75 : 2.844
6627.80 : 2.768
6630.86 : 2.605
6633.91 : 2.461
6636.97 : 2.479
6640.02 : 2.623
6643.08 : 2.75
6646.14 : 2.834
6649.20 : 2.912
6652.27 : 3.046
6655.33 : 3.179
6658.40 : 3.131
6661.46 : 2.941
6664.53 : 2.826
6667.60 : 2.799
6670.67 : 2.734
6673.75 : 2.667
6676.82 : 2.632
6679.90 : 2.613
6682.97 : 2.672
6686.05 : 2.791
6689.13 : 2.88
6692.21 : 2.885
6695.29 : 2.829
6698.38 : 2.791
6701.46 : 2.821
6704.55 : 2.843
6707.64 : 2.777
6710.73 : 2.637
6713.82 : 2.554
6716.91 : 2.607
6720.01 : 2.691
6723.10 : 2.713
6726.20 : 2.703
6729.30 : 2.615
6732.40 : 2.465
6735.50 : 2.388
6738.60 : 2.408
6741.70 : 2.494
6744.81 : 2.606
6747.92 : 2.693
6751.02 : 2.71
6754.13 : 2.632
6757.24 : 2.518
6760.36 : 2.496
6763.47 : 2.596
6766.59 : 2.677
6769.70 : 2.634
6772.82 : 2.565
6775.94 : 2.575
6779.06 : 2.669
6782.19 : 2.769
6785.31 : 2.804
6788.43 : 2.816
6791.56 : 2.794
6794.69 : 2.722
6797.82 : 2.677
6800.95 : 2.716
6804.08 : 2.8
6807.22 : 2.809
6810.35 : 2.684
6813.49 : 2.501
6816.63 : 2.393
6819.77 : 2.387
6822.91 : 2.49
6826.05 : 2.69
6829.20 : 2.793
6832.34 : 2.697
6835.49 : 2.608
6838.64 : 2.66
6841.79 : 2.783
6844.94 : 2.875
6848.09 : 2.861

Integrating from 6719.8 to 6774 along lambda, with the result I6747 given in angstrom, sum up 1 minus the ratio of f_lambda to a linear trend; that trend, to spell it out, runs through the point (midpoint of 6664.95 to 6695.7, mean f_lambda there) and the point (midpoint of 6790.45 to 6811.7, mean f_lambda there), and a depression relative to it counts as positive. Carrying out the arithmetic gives 3.15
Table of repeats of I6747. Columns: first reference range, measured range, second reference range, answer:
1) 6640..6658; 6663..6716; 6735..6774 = 0.8 angstrom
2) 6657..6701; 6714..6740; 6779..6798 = 2.0 angstrom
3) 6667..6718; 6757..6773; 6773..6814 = 0.8 angstrom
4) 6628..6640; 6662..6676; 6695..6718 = -0.7 angstrom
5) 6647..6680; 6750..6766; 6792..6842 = 0.8 angstrom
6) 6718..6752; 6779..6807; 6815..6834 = -1.9 angstrom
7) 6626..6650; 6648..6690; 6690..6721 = -2.1 angstrom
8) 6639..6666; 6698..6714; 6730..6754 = -0.3 angstrom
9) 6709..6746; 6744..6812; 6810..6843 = -2.4 angstrom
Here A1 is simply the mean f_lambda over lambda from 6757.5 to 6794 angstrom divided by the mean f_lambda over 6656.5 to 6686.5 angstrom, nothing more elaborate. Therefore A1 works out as 1.0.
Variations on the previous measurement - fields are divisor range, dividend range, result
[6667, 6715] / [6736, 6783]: 0.95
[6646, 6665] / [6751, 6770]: 0.87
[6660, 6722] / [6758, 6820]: 0.97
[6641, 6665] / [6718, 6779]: 0.88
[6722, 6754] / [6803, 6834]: 1.02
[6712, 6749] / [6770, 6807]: 1.06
